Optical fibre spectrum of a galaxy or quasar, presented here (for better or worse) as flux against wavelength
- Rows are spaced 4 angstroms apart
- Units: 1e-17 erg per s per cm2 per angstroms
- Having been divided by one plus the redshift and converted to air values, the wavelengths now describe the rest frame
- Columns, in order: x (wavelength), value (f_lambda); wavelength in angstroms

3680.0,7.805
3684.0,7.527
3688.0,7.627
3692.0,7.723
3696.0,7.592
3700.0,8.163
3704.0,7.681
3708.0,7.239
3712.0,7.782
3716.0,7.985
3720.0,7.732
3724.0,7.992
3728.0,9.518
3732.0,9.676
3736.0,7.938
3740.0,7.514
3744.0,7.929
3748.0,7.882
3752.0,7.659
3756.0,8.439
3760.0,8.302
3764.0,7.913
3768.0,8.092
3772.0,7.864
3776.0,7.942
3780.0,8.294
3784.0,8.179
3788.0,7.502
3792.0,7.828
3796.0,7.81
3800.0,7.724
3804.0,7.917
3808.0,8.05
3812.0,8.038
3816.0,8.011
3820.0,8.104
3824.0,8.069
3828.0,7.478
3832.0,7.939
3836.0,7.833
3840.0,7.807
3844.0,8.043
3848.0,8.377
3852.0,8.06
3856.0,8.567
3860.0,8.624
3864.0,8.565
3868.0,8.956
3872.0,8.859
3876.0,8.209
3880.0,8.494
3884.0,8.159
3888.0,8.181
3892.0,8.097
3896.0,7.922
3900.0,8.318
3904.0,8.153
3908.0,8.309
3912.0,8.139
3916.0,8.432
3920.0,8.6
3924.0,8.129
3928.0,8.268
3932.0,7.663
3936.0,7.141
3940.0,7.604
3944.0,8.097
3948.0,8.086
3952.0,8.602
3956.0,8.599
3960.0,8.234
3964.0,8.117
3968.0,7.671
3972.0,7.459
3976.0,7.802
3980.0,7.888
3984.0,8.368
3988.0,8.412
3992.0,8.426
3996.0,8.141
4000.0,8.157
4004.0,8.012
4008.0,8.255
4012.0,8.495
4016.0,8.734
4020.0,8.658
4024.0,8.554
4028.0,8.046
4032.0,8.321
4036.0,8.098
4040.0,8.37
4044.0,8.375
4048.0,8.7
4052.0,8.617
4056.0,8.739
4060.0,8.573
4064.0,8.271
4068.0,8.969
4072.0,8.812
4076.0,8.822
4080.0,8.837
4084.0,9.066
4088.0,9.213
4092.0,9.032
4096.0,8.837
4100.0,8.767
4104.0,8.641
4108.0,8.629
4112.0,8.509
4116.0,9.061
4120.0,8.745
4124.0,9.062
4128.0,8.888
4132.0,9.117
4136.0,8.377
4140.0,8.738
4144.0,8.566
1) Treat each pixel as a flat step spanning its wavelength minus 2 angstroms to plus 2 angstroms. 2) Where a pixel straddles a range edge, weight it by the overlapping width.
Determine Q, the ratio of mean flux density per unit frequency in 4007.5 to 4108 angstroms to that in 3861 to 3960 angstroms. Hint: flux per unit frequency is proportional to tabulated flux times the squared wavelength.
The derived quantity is 1.13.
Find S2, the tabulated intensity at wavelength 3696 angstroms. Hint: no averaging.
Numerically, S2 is 7.592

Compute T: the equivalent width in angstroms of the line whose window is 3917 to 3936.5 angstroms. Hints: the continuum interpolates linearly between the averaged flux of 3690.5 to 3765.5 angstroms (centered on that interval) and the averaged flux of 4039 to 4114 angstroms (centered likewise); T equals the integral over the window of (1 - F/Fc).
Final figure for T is 0.9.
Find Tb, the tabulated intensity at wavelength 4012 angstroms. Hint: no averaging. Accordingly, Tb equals 8.495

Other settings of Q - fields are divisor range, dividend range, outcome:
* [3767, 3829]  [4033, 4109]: 1.26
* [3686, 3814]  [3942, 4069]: 1.19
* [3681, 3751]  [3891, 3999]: 1.15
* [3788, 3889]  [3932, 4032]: 1.08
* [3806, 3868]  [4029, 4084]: 1.18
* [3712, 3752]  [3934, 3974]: 1.09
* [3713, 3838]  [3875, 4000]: 1.10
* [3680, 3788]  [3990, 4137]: 1.28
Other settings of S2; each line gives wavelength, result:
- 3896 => 7.922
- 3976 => 7.802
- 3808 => 8.05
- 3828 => 7.478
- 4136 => 8.377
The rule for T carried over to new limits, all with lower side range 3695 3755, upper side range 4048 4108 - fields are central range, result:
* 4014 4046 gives 1.1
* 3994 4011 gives 0.9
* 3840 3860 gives 0.1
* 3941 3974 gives 1.7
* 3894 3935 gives 1.3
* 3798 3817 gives 0.6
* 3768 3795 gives 0.7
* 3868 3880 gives -0.4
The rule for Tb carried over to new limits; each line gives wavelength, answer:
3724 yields 7.992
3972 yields 7.459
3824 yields 8.069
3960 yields 8.234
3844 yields 8.043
